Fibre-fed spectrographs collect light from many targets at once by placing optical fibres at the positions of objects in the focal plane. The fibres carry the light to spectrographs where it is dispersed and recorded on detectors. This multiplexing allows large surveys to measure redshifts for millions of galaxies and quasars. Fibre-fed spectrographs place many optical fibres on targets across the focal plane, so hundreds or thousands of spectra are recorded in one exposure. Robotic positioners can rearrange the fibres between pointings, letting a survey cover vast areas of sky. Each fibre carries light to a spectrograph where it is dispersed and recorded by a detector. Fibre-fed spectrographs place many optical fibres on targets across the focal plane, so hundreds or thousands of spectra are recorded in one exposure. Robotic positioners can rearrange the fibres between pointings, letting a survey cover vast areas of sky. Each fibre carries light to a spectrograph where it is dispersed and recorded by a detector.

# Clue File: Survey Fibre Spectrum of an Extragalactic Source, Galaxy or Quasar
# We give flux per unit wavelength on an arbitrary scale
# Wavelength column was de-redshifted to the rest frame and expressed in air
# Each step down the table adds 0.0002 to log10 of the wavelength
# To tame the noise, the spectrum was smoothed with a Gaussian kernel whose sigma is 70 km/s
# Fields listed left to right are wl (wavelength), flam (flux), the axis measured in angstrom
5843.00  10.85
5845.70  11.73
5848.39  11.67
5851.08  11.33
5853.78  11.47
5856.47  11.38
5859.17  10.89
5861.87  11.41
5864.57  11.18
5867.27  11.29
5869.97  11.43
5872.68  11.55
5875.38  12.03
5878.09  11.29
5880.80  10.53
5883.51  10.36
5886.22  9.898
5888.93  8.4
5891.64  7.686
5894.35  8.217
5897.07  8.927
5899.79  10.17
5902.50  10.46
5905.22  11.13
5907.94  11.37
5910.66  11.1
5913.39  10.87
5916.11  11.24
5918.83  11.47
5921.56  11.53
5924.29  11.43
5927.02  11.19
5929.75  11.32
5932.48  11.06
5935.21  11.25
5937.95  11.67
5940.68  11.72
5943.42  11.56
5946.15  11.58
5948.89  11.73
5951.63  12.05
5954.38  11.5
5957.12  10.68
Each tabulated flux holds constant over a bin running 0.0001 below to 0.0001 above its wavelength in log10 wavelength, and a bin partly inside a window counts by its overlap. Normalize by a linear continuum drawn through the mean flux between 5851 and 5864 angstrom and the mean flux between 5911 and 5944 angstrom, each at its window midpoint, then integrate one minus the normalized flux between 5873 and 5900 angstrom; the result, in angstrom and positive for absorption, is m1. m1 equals 3.6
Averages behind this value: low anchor 11.3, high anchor 11.3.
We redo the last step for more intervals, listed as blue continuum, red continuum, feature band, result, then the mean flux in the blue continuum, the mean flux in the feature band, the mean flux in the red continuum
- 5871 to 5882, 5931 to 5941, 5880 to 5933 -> 4.5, 11.4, 10.4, 11.4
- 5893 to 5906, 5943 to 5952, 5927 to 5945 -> -0.3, 9.72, 11.4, 11.7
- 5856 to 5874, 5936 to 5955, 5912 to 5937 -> 0.7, 11.3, 11.3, 11.7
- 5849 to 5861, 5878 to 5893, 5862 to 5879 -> -1.7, 11.3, 11.5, 9.56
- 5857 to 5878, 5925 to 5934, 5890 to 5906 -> 2.8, 11.4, 9.36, 11.2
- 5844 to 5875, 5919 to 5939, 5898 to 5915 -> 0.8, 11.4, 10.8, 11.3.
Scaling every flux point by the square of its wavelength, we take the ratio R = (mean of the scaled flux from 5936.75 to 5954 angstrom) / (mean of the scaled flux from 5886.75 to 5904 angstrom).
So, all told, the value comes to 1.32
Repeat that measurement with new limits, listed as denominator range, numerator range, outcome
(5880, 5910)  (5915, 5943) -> 1.18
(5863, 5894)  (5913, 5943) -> 1.11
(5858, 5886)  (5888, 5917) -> 0.90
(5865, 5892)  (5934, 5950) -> 1.12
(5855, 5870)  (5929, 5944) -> 1.04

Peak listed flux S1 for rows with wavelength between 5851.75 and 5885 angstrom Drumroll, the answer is 12.03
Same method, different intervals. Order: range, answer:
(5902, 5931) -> 11.53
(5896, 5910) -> 11.37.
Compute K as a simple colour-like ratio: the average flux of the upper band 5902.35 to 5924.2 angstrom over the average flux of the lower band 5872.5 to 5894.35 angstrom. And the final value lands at 1.12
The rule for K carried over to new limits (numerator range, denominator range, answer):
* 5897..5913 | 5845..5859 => 0.93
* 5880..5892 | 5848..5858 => 0.83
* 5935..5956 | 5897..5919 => 1.08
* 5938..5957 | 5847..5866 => 1.03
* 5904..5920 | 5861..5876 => 0.98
